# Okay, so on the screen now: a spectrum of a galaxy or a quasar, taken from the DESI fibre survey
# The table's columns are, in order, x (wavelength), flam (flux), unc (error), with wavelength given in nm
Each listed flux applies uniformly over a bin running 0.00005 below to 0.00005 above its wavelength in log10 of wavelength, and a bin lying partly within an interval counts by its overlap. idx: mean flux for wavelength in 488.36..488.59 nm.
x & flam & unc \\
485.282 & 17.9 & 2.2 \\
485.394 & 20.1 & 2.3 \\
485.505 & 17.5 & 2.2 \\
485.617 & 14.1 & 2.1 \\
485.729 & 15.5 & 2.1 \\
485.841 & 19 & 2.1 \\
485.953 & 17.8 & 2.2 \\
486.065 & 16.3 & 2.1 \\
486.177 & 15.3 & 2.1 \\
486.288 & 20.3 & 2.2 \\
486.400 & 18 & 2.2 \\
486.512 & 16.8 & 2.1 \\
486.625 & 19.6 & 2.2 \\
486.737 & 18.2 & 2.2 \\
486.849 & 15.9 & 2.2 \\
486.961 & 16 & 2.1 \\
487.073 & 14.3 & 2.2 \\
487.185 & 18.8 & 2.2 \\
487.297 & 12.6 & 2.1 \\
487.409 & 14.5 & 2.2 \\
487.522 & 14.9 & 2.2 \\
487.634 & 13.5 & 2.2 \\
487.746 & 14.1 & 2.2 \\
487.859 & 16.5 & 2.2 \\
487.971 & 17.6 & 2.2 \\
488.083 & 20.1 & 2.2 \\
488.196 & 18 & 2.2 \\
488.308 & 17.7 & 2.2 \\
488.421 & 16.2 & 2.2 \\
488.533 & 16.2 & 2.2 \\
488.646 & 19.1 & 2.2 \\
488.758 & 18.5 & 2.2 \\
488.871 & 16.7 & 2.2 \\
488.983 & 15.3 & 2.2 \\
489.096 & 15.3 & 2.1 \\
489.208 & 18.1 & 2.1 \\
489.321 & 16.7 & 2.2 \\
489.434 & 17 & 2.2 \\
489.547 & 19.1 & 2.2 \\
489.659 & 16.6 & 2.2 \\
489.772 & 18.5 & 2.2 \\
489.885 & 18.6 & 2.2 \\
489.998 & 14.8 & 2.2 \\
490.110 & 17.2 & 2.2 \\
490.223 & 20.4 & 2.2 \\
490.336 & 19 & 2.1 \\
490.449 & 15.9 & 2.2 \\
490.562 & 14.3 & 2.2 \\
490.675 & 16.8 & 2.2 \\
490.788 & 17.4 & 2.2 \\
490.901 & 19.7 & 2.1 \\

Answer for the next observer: 16.2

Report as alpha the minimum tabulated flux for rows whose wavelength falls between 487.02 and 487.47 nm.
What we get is 12.6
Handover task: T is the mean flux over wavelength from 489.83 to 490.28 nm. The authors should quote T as 17.8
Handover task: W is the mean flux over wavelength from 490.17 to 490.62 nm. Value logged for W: 17.4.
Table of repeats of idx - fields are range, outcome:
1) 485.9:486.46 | 17.6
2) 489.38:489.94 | 18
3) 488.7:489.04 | 16.9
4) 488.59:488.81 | 18.9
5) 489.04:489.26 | 16.7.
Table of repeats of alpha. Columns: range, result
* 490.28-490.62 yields 14.3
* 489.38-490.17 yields 14.8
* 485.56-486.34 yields 14.1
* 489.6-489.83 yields 16.6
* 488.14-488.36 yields 17.7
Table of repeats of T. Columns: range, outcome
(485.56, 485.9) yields 16.2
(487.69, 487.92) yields 15.3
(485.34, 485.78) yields 16.8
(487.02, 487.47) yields 15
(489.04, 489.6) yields 17.2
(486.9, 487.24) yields 16.4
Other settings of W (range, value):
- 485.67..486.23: 16.8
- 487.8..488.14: 18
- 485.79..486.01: 18.4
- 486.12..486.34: 17.8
